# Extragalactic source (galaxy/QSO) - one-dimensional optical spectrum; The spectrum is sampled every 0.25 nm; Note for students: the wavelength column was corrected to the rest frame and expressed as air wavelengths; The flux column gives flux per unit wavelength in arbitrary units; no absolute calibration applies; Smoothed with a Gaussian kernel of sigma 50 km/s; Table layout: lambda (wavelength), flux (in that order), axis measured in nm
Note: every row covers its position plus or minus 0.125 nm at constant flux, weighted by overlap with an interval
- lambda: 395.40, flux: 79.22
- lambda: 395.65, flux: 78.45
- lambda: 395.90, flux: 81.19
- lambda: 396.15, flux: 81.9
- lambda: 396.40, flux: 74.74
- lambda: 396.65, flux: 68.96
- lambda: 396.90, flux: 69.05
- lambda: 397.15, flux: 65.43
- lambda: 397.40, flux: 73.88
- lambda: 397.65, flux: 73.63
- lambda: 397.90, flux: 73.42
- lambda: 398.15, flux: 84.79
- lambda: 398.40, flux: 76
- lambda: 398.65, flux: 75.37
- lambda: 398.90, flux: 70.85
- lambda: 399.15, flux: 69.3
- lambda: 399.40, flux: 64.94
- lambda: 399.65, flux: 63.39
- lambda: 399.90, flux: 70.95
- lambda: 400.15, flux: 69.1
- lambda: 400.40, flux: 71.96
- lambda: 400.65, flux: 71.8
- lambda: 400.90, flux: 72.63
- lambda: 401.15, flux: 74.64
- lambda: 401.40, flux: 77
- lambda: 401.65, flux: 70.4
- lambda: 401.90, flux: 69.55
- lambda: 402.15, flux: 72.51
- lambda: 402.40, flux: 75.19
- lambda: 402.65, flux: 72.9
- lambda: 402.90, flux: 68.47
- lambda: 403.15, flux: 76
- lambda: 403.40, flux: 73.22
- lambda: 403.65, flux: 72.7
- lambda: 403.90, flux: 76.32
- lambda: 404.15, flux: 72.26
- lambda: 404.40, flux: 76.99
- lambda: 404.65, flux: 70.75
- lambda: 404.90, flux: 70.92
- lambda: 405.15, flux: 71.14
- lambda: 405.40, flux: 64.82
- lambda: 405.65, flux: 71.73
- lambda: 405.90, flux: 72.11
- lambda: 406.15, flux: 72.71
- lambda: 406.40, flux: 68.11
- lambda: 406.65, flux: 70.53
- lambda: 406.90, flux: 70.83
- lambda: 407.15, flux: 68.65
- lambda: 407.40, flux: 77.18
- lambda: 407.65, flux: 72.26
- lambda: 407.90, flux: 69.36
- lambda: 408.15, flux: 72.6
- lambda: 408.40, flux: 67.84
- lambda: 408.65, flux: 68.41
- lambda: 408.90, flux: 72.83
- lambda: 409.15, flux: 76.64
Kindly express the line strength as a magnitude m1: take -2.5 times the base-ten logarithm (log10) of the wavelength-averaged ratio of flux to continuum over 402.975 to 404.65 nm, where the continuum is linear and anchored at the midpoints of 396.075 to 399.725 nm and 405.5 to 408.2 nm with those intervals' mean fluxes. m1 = -0.04 mag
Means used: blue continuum 72.4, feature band 74.1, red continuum 71.4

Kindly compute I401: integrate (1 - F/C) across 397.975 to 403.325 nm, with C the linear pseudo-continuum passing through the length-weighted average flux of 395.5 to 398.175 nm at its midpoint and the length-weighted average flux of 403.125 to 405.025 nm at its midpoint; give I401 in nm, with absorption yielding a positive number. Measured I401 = 0.13 nm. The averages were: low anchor 74.7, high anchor 73.5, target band 72.3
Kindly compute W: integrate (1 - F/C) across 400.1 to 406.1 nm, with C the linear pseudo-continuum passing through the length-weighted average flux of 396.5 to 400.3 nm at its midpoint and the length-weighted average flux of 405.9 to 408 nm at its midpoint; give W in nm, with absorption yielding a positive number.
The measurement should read -0.089 nm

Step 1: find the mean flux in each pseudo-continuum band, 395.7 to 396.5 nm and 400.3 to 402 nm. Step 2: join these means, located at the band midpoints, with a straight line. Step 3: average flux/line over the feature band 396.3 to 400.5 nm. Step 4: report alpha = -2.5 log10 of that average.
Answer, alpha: 0.07 mag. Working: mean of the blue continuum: 79.3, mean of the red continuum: 72.6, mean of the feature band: 71.5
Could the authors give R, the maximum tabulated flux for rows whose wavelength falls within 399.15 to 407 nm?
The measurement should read 77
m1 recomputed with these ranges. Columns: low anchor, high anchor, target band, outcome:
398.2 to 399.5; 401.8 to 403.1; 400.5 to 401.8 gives -0.02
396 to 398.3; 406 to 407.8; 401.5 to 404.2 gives 0.00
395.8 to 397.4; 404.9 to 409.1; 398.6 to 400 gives 0.06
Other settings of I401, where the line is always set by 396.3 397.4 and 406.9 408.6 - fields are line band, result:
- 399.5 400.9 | 0.01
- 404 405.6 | -0.01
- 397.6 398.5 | -0.09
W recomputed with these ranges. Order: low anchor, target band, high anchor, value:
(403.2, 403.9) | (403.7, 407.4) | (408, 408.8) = 0.03 nm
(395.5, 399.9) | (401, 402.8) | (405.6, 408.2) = -0.02 nm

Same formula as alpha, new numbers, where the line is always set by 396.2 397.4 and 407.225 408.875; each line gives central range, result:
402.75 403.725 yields -0.02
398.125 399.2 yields -0.06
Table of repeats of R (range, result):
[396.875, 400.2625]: 84.79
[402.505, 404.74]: 76.99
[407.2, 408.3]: 77.18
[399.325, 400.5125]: 71.96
